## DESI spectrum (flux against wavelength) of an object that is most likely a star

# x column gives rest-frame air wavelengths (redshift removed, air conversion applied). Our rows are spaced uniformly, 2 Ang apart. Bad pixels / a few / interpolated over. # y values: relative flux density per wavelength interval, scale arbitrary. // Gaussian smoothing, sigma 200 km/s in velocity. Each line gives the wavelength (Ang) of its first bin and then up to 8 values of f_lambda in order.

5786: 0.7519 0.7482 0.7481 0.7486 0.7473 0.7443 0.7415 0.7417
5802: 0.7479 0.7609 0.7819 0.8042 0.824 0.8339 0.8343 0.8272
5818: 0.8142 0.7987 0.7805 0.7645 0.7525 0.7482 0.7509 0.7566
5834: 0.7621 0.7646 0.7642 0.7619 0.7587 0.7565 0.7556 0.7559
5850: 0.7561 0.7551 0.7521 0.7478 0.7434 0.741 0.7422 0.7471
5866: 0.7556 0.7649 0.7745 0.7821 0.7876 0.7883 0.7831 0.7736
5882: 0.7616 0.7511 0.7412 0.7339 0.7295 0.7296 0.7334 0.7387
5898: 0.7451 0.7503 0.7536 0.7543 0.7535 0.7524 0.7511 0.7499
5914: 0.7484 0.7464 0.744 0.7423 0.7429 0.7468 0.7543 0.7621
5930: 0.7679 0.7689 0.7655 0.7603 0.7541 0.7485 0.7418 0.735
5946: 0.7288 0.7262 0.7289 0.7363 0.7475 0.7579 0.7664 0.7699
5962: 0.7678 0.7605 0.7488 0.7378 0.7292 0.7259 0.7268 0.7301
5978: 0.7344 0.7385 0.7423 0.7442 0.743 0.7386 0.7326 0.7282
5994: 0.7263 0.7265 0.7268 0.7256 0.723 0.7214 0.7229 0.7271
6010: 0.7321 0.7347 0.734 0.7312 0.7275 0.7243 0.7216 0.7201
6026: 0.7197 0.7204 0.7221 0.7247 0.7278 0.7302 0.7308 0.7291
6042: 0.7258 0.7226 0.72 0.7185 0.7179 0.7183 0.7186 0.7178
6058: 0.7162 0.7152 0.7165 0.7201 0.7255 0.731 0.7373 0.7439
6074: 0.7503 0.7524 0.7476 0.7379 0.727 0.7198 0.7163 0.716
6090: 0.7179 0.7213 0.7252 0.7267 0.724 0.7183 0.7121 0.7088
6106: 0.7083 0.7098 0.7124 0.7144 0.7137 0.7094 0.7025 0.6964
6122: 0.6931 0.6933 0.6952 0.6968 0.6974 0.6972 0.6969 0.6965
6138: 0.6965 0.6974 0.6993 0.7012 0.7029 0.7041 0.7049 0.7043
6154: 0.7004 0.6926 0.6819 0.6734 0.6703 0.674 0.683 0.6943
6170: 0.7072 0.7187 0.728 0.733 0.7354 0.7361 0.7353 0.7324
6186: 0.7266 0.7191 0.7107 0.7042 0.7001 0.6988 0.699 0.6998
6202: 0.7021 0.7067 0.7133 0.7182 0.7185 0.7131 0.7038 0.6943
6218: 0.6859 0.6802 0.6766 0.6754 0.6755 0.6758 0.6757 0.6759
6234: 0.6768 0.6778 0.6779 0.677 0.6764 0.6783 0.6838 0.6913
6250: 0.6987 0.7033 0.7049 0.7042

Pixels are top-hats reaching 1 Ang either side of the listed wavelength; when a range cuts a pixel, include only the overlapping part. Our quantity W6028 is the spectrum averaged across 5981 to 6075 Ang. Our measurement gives 0.727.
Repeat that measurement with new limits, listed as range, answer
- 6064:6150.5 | 0.714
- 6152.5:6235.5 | 0.7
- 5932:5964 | 0.75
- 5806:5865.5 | 0.771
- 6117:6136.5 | 0.697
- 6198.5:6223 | 0.701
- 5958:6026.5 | 0.734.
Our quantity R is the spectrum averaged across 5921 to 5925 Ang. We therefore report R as 0.745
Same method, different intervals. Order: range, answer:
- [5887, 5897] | 0.733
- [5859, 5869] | 0.75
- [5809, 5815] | 0.831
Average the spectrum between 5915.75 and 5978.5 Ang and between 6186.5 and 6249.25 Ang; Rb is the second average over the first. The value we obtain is 0.93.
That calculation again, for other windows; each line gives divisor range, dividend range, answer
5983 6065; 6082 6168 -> 0.97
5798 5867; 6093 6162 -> 0.91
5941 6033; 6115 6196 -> 0.96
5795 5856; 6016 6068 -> 0.94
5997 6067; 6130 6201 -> 0.97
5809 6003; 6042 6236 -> 0.94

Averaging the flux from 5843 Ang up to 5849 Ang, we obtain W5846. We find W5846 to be 0.756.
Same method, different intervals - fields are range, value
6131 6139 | 0.697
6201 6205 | 0.704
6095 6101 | 0.723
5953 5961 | 0.76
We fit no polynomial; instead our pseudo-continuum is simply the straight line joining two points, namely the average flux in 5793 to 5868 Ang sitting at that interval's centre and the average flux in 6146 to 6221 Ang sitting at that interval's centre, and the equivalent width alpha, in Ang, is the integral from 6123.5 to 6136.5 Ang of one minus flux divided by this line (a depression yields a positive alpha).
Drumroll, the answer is 0.3 Ang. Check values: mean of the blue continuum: 0.767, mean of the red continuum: 0.705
